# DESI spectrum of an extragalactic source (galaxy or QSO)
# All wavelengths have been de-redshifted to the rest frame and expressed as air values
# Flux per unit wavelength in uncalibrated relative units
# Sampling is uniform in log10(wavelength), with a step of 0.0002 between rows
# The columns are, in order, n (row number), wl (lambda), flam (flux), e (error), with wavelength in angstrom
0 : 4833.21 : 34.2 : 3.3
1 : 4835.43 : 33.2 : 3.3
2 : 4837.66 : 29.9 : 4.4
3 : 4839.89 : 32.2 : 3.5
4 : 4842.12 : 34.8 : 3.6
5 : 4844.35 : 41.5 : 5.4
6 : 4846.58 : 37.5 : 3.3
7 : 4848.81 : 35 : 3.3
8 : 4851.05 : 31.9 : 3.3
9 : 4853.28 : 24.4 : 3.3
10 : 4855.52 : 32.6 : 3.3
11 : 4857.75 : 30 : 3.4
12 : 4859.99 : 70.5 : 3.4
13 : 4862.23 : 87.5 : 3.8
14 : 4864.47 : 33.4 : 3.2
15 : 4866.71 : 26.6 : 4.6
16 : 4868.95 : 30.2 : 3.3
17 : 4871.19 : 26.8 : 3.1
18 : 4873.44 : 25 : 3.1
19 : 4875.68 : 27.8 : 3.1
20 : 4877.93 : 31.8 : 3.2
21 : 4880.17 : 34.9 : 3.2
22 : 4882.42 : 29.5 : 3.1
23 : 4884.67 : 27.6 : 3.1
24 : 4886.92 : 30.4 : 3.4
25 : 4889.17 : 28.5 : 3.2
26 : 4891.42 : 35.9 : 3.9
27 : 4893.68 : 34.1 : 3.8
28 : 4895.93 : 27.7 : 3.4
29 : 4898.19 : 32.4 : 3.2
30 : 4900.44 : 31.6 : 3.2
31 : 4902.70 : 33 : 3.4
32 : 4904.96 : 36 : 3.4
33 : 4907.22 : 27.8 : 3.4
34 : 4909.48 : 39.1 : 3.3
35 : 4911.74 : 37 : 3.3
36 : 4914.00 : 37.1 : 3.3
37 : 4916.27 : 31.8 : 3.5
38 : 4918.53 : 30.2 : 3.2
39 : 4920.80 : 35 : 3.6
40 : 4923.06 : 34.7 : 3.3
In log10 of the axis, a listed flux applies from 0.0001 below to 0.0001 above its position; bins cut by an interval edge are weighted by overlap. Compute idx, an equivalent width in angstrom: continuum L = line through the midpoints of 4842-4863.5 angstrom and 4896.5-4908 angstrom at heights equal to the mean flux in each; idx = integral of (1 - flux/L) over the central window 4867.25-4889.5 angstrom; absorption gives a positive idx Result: 4.8 angstrom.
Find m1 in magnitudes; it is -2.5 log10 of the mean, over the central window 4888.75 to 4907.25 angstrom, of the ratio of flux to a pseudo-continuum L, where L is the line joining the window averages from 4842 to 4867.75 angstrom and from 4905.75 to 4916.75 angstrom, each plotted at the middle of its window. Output 0.12 mag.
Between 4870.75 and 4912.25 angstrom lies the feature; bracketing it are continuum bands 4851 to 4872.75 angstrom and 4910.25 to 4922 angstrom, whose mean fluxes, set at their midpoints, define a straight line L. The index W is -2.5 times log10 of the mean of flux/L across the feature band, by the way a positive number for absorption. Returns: 0.17 mag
